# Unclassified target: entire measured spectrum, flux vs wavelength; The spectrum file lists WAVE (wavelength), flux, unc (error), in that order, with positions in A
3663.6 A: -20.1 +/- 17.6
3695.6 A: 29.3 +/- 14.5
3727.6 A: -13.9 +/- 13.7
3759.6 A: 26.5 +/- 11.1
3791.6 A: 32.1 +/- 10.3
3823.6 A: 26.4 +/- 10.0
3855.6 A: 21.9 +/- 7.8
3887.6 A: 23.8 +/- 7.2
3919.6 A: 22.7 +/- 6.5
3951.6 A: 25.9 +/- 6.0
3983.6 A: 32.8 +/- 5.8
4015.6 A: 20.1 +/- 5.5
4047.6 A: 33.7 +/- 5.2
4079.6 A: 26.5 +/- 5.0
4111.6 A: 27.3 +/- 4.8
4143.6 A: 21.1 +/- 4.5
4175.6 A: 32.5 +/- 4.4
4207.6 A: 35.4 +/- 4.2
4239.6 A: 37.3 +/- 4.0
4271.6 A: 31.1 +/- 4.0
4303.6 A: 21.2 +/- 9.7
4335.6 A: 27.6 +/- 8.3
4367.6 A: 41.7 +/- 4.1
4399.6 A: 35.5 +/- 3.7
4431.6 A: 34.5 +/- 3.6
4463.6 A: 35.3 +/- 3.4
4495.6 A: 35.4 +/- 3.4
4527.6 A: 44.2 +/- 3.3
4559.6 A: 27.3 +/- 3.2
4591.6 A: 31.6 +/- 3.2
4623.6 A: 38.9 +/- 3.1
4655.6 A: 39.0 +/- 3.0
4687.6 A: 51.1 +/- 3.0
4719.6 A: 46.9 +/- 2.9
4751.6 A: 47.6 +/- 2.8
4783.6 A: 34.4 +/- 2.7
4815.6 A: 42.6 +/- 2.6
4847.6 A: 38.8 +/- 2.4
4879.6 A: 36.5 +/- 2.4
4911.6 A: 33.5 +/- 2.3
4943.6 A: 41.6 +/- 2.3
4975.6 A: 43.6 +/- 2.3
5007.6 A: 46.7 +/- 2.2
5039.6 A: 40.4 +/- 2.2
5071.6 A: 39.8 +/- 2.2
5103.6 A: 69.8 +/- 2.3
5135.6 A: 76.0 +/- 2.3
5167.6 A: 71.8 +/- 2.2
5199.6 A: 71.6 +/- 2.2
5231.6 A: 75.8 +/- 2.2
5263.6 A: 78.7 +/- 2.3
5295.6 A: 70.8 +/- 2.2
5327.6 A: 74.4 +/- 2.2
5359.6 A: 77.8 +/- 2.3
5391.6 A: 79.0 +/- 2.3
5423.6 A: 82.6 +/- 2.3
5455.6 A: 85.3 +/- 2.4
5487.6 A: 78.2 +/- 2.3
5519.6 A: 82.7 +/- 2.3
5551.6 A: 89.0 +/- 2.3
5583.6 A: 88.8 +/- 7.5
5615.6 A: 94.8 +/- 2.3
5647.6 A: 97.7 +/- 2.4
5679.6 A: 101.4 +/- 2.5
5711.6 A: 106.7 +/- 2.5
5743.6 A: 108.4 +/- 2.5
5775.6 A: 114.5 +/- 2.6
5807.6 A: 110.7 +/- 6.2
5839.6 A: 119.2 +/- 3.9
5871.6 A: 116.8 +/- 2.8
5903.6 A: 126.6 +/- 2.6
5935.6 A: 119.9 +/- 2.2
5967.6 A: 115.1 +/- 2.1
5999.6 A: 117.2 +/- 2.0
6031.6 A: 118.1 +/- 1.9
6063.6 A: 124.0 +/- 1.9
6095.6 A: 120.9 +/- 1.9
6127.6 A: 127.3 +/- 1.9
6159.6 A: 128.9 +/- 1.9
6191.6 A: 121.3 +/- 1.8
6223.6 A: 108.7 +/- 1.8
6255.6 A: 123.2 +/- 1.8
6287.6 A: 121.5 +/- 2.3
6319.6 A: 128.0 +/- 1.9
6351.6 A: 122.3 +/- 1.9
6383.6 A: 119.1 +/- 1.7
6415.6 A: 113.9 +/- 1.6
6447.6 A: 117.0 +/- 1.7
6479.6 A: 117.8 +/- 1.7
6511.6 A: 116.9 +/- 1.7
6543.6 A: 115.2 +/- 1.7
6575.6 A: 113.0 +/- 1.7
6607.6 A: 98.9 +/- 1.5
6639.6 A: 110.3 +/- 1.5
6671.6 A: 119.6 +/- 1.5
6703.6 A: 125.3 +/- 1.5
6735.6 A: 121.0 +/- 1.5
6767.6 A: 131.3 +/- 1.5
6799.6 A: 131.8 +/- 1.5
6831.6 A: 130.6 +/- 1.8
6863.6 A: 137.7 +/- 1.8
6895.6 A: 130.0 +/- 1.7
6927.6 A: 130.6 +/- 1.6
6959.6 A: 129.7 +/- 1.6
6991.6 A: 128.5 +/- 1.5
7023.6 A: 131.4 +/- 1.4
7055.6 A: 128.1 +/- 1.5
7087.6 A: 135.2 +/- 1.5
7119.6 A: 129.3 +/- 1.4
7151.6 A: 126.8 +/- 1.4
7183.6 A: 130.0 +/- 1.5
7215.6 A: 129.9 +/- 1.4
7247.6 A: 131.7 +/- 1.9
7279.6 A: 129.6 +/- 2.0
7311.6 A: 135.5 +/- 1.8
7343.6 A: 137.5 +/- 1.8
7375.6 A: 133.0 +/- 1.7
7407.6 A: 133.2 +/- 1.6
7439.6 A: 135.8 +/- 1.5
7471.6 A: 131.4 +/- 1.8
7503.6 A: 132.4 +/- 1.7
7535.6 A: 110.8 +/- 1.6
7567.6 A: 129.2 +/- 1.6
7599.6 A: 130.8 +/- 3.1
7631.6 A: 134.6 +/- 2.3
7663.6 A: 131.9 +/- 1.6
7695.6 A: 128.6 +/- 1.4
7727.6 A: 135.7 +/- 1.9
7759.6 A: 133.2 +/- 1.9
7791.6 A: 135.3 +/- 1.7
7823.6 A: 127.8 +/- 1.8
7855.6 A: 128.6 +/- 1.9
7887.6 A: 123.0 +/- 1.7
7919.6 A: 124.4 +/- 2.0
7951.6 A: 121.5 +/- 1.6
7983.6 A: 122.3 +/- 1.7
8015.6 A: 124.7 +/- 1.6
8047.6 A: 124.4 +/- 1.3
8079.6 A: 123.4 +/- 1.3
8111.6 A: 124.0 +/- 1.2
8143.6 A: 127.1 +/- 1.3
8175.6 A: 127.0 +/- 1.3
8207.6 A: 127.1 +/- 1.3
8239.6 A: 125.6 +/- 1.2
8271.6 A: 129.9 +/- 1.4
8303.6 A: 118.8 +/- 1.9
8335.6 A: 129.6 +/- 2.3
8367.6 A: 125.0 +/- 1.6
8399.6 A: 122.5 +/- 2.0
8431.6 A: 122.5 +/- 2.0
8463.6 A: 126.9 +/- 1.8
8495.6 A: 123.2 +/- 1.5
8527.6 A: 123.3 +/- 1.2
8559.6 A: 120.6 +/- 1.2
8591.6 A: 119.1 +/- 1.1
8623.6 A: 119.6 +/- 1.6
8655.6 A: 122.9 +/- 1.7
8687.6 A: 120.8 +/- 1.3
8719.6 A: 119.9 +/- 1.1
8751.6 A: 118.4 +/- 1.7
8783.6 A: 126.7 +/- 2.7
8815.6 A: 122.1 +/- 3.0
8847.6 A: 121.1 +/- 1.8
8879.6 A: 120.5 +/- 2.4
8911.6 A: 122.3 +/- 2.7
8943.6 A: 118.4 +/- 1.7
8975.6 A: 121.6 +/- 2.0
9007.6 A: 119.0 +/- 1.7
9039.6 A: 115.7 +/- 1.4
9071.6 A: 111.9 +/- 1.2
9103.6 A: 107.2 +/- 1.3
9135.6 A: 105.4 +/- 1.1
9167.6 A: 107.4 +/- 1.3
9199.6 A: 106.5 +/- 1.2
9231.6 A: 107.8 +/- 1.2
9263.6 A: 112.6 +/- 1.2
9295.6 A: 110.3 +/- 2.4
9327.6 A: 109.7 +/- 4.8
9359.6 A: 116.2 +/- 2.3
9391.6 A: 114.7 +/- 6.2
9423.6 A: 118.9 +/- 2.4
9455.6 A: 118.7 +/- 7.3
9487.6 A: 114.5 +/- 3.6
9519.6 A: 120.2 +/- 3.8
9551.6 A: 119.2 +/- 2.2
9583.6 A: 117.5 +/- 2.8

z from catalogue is 0.278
